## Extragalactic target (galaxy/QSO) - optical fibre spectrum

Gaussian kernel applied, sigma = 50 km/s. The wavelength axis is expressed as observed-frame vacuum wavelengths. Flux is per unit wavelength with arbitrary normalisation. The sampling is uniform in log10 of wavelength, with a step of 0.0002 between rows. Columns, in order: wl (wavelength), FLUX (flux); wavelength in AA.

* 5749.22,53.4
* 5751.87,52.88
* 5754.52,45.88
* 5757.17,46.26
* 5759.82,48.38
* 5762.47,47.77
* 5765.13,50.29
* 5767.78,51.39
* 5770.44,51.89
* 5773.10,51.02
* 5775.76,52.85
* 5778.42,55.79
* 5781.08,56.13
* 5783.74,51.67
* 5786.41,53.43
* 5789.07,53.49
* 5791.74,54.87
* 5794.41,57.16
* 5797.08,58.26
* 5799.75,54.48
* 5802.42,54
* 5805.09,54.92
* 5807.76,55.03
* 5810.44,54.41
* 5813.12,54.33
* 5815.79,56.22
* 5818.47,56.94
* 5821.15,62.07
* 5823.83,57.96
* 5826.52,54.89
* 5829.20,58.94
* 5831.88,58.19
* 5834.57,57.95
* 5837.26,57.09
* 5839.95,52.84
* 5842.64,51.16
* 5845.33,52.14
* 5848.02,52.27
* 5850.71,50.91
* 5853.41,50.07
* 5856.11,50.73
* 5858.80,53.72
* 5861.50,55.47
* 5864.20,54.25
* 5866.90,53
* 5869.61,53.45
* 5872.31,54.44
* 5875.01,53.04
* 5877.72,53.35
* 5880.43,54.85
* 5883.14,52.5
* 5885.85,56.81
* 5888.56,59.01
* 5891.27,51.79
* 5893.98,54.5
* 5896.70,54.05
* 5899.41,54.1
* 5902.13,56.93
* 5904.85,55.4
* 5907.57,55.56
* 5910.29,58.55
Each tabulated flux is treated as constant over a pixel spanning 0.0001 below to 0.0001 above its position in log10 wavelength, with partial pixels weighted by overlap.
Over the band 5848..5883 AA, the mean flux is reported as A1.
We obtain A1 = 53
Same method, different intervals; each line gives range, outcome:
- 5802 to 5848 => 55.8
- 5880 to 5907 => 55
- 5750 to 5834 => 54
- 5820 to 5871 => 54.5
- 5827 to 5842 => 56.6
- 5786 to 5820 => 55.3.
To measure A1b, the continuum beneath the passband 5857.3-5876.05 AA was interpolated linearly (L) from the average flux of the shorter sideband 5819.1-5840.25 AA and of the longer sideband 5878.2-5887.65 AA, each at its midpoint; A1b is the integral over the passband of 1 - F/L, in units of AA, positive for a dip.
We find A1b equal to 0.6 AA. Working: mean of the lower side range 57.7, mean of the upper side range 54.8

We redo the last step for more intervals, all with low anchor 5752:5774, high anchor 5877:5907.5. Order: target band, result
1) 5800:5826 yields -2.3 AA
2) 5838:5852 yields 0.2 AA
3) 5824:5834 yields -1.0 AA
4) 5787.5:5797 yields -0.9 AA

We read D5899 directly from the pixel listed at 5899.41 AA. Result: 54.1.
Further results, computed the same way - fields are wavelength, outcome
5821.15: 62.07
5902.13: 56.93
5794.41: 57.16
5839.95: 52.84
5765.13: 50.29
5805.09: 54.92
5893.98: 54.5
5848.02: 52.27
